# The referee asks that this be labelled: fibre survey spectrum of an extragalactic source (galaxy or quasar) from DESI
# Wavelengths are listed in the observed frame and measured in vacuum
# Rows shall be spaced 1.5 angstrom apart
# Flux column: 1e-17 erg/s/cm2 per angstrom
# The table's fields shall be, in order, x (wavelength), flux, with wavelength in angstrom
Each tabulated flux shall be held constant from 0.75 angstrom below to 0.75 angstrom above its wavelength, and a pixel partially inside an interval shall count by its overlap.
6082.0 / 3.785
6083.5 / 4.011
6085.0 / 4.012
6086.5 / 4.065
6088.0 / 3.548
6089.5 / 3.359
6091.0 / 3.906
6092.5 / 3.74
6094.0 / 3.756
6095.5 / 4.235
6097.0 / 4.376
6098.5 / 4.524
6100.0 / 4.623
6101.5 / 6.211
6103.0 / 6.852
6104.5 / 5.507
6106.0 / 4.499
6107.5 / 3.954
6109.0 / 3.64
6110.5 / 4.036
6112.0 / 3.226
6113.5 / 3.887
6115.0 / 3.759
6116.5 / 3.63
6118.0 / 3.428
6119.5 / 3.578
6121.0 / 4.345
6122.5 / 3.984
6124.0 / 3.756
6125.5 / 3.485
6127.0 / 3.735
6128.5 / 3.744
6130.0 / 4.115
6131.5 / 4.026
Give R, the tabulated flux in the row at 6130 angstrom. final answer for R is 4.115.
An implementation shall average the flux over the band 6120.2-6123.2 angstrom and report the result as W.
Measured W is 4.16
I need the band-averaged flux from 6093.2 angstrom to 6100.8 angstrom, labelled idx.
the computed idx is 4.31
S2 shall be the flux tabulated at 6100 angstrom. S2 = 4.623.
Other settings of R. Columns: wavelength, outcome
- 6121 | 4.345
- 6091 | 3.906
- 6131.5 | 4.026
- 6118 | 3.428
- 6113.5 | 3.887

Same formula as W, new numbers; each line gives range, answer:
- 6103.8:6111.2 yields 4.32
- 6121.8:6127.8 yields 3.74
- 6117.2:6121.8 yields 3.78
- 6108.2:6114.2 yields 3.7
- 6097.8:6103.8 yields 5.56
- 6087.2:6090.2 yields 3.47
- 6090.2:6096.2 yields 3.9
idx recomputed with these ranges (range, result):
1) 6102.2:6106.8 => 5.61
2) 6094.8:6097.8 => 4.31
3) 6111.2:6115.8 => 3.63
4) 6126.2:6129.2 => 3.74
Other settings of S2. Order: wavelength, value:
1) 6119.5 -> 3.578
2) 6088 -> 3.548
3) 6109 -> 3.64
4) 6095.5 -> 4.235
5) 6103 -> 6.852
